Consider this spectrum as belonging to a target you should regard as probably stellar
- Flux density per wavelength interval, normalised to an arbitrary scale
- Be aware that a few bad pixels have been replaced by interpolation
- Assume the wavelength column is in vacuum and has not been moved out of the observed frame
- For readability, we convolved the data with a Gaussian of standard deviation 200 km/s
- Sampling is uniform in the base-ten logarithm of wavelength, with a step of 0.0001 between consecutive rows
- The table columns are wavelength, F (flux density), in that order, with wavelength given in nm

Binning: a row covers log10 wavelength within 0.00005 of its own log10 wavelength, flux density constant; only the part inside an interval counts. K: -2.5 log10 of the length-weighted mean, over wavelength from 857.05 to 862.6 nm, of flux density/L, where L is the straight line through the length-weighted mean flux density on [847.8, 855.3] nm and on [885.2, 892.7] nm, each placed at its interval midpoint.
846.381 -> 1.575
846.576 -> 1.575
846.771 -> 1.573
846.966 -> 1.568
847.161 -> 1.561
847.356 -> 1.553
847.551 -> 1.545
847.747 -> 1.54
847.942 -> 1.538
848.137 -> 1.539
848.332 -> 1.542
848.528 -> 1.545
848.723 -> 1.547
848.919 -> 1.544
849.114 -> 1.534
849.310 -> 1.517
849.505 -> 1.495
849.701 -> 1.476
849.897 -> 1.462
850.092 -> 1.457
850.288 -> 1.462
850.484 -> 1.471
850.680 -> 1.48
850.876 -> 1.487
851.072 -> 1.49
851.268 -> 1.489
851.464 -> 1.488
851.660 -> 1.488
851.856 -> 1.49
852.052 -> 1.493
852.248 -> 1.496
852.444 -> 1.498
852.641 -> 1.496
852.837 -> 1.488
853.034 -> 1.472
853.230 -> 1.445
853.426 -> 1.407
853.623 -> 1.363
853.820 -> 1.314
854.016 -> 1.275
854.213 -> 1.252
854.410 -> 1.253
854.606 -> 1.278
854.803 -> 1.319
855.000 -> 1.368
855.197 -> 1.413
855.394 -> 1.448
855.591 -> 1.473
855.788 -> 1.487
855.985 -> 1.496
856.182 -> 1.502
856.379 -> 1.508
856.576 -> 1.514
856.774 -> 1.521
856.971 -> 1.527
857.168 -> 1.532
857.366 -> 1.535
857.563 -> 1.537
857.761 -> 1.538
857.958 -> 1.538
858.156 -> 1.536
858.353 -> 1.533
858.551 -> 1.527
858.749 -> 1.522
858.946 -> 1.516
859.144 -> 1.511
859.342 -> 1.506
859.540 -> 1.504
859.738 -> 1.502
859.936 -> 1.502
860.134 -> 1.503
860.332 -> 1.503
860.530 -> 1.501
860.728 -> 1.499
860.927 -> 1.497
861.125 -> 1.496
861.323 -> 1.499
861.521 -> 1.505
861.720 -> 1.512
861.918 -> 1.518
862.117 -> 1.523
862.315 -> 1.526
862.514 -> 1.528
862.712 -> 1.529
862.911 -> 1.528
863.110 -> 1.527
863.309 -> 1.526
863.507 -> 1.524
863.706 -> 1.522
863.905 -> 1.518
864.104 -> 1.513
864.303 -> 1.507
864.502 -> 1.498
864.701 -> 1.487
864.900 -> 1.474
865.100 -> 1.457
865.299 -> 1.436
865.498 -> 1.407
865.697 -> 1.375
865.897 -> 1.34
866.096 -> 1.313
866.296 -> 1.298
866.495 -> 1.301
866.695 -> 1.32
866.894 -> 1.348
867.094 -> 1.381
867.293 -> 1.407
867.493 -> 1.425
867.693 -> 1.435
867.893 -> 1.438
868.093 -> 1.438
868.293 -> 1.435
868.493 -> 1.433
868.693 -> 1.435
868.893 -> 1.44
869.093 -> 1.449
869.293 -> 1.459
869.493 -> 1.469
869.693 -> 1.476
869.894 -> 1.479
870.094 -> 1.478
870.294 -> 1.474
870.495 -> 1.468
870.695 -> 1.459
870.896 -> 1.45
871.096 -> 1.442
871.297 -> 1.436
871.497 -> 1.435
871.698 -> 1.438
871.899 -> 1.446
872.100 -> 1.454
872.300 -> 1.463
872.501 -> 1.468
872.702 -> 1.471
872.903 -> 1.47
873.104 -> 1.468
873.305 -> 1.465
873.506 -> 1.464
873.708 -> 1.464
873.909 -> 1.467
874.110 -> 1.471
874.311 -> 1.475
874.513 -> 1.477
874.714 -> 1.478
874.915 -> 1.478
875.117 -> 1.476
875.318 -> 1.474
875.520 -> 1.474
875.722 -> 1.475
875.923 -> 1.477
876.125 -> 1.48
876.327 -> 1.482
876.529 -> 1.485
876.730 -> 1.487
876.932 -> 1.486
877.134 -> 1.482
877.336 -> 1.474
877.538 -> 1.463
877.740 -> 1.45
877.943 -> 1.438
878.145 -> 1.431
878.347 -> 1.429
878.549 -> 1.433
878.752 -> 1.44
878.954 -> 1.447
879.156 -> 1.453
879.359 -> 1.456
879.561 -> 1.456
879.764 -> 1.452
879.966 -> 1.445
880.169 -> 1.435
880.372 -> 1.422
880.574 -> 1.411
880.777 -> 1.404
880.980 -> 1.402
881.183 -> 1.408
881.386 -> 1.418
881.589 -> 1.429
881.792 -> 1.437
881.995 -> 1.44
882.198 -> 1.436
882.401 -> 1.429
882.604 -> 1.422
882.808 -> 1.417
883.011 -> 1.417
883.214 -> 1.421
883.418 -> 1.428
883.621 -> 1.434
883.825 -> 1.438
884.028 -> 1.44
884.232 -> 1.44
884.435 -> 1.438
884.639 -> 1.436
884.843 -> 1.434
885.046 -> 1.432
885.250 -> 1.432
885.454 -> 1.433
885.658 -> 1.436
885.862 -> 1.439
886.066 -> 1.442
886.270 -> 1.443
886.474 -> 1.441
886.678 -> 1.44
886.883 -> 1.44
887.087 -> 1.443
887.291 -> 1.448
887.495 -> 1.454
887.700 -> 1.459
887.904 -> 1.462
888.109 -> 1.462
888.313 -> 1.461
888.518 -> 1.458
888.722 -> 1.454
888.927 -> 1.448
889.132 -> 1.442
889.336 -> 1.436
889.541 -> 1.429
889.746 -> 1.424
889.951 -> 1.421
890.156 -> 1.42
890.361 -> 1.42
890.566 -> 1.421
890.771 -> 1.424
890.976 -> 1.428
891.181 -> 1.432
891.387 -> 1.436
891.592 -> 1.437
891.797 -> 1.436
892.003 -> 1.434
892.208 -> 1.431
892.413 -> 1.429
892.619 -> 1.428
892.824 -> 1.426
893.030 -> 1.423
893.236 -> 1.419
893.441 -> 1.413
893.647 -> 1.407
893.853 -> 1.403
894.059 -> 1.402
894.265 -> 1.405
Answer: -0.05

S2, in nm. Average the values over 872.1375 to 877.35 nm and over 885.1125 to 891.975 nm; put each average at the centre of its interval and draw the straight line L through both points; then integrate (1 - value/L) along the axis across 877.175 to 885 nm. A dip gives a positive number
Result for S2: 0.13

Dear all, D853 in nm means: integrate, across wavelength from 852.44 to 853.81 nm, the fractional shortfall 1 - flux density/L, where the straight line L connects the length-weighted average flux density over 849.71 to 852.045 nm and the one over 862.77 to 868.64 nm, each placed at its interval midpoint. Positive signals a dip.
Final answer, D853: 0.03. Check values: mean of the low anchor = 1.48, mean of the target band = 1.44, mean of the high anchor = 1.44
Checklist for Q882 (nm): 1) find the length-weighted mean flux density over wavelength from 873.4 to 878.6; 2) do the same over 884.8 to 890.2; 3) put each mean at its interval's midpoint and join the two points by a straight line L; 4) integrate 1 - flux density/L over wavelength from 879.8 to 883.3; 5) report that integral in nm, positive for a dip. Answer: 0.08 nm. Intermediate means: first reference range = 1.47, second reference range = 1.44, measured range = 1.42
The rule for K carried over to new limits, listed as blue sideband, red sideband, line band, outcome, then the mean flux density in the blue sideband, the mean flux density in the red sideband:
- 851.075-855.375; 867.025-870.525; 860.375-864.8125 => -0.06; 1.41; 1.45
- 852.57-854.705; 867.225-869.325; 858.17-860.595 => -0.09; 1.37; 1.44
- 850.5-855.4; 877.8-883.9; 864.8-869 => 0.02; 1.42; 1.43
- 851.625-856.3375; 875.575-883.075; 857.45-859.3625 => -0.08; 1.42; 1.44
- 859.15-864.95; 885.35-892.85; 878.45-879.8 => 0.01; 1.51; 1.44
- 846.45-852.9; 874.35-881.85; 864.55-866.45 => 0.06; 1.51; 1.45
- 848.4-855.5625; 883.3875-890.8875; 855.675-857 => -0.05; 1.44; 1.44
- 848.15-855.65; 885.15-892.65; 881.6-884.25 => 0.01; 1.45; 1.44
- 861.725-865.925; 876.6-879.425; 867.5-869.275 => 0.03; 1.49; 1.46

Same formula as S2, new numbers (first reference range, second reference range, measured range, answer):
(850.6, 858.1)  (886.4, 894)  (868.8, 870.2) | -0.02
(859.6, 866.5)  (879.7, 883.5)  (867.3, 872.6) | 0.03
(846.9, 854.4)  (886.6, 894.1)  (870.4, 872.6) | 0.01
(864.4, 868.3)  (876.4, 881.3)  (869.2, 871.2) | -0.07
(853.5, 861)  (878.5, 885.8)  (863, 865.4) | -0.07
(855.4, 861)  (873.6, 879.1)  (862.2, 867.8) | 0.19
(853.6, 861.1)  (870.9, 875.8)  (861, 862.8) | -0.06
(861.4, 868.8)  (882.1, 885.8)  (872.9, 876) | -0.07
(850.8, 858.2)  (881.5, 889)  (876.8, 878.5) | -0.02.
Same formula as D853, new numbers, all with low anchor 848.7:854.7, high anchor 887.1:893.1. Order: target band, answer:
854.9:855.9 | 0.01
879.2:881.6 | 0.02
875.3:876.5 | -0.03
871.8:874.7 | -0.05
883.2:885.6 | 0.01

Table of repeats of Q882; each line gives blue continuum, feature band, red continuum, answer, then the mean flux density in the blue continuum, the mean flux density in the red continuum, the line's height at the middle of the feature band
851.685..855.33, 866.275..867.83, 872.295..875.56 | 0.08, 1.4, 1.47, 1.45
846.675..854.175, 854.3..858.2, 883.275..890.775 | 0.04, 1.49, 1.44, 1.48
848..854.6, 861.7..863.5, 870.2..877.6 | -0.07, 1.46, 1.47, 1.46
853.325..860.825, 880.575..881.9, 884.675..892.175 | 0.03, 1.46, 1.44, 1.44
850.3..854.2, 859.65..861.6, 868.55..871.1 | -0.06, 1.45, 1.46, 1.45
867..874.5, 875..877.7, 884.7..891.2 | -0.05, 1.45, 1.44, 1.45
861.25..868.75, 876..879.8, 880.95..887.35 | -0.05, 1.45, 1.43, 1.44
